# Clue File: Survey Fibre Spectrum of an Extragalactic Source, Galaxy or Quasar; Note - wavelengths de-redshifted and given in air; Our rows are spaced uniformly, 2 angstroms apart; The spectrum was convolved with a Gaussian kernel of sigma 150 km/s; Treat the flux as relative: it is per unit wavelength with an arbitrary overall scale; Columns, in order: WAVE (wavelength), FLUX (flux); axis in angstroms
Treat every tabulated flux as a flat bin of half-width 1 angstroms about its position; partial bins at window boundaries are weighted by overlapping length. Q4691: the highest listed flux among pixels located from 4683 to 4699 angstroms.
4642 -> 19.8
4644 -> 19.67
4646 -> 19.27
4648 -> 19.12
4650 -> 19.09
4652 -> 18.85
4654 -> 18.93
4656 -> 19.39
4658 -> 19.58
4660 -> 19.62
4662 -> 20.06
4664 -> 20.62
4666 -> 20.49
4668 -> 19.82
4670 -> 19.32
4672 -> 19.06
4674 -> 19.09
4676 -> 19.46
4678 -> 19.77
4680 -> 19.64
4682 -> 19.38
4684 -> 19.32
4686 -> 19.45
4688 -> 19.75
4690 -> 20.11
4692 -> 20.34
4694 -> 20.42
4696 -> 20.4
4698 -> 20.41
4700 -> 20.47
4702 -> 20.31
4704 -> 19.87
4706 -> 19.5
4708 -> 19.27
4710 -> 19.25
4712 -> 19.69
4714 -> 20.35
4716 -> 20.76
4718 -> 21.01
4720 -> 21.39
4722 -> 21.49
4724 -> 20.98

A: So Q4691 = 20.42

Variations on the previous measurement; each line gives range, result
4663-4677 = 20.62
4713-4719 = 21.01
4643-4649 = 19.67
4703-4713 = 19.87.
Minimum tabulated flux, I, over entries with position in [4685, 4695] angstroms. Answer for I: 19.45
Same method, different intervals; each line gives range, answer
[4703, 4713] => 19.25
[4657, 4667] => 19.58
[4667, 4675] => 19.06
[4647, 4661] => 18.85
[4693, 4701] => 20.4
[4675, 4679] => 19.46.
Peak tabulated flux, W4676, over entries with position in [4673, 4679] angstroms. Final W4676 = 19.77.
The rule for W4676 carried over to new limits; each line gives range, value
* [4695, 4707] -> 20.47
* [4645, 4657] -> 19.39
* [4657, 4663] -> 20.06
